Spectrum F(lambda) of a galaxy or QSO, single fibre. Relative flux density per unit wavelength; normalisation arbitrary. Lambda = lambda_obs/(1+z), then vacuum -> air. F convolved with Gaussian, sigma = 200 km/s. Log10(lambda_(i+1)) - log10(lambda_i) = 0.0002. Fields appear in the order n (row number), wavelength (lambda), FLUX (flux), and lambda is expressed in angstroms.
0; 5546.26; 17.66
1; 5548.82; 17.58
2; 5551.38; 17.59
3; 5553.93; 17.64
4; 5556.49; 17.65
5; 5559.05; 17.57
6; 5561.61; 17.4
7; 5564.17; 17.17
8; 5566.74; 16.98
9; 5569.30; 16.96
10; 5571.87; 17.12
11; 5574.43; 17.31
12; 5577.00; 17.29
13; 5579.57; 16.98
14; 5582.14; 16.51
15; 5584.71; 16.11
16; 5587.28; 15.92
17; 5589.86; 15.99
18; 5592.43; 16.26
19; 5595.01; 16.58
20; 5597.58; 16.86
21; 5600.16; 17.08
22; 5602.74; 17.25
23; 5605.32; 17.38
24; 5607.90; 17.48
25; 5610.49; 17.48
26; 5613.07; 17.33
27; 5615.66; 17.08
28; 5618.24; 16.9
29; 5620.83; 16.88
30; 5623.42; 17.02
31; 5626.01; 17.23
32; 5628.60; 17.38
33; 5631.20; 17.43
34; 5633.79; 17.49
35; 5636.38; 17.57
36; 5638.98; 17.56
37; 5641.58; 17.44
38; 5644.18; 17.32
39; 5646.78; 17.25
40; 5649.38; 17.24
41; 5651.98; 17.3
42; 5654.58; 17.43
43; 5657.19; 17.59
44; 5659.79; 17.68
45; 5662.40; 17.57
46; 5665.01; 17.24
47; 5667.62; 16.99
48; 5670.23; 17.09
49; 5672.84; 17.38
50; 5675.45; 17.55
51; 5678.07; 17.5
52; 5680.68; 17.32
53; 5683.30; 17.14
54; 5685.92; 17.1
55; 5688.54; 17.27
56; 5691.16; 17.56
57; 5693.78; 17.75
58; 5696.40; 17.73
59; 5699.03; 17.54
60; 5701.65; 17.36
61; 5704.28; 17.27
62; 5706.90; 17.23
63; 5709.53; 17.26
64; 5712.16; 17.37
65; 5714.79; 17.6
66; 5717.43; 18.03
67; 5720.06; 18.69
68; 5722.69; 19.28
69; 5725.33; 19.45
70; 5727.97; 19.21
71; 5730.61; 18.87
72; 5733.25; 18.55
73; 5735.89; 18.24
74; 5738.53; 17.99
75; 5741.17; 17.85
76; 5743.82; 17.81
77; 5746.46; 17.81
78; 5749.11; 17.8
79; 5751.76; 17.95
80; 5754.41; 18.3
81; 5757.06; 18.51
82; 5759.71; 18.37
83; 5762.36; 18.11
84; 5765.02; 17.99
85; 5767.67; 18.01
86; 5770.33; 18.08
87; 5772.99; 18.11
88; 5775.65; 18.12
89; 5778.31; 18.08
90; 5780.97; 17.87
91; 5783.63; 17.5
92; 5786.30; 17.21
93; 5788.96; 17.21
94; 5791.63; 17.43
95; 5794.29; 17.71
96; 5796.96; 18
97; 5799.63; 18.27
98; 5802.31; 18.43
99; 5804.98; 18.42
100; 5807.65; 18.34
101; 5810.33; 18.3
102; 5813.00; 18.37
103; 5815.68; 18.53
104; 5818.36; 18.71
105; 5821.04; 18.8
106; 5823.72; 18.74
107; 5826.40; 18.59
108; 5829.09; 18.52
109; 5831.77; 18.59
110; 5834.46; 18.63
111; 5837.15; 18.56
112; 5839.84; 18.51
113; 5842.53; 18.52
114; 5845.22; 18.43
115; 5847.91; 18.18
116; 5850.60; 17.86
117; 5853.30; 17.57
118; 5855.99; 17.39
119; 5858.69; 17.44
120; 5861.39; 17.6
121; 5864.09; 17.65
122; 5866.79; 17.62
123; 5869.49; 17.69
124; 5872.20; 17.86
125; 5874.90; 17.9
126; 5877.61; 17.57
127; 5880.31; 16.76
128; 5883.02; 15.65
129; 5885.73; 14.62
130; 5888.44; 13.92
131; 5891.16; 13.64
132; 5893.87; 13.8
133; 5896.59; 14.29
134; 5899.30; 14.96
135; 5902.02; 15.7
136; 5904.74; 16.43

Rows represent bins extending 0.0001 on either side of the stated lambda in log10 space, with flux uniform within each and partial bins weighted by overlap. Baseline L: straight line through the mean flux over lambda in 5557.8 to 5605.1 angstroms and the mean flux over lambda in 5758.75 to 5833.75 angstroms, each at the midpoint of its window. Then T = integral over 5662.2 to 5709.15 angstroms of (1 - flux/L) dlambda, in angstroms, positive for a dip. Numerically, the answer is 0.4 angstroms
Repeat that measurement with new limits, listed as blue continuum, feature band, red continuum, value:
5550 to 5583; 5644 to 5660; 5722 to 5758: 0.38 angstroms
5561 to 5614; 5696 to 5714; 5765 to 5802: 0.09 angstroms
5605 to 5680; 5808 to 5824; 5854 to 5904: -1.95 angstroms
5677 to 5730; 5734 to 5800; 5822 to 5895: -1.20 angstroms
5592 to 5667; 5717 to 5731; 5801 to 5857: -0.93 angstroms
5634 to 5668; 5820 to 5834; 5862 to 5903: -1.97 angstroms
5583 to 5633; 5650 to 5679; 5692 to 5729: 0.19 angstroms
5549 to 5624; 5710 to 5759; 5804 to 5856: -1.13 angstroms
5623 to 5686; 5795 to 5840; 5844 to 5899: -4.45 angstroms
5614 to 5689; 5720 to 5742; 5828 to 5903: -1.94 angstroms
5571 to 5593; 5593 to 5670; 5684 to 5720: -1.29 angstroms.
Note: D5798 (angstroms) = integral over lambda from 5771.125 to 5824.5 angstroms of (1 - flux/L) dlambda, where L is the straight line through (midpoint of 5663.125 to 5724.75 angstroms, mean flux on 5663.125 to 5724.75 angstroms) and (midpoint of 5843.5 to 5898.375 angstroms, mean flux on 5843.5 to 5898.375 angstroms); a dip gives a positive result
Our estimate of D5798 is -3.34 angstroms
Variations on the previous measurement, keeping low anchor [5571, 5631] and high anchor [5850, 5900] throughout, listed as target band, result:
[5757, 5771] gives -1.3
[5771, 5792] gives -1.4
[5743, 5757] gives -1.1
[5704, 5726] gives -1.7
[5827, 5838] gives -1.4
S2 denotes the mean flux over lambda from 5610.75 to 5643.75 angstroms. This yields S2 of 17.3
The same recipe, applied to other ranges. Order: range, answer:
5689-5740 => 18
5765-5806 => 17.9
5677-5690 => 17.3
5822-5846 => 18.6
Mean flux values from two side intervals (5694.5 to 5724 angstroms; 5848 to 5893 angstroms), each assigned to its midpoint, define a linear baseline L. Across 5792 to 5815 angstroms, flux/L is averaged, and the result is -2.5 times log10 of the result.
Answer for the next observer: -0.062 mag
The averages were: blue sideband 17.8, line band 18.2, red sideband 16.8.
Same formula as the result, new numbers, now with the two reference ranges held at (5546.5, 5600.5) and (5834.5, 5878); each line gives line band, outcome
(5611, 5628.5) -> 0.001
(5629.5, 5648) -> -0.014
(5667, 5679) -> 0.000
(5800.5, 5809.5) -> -0.037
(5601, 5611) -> -0.017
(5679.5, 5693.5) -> 0.004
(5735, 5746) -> -0.026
